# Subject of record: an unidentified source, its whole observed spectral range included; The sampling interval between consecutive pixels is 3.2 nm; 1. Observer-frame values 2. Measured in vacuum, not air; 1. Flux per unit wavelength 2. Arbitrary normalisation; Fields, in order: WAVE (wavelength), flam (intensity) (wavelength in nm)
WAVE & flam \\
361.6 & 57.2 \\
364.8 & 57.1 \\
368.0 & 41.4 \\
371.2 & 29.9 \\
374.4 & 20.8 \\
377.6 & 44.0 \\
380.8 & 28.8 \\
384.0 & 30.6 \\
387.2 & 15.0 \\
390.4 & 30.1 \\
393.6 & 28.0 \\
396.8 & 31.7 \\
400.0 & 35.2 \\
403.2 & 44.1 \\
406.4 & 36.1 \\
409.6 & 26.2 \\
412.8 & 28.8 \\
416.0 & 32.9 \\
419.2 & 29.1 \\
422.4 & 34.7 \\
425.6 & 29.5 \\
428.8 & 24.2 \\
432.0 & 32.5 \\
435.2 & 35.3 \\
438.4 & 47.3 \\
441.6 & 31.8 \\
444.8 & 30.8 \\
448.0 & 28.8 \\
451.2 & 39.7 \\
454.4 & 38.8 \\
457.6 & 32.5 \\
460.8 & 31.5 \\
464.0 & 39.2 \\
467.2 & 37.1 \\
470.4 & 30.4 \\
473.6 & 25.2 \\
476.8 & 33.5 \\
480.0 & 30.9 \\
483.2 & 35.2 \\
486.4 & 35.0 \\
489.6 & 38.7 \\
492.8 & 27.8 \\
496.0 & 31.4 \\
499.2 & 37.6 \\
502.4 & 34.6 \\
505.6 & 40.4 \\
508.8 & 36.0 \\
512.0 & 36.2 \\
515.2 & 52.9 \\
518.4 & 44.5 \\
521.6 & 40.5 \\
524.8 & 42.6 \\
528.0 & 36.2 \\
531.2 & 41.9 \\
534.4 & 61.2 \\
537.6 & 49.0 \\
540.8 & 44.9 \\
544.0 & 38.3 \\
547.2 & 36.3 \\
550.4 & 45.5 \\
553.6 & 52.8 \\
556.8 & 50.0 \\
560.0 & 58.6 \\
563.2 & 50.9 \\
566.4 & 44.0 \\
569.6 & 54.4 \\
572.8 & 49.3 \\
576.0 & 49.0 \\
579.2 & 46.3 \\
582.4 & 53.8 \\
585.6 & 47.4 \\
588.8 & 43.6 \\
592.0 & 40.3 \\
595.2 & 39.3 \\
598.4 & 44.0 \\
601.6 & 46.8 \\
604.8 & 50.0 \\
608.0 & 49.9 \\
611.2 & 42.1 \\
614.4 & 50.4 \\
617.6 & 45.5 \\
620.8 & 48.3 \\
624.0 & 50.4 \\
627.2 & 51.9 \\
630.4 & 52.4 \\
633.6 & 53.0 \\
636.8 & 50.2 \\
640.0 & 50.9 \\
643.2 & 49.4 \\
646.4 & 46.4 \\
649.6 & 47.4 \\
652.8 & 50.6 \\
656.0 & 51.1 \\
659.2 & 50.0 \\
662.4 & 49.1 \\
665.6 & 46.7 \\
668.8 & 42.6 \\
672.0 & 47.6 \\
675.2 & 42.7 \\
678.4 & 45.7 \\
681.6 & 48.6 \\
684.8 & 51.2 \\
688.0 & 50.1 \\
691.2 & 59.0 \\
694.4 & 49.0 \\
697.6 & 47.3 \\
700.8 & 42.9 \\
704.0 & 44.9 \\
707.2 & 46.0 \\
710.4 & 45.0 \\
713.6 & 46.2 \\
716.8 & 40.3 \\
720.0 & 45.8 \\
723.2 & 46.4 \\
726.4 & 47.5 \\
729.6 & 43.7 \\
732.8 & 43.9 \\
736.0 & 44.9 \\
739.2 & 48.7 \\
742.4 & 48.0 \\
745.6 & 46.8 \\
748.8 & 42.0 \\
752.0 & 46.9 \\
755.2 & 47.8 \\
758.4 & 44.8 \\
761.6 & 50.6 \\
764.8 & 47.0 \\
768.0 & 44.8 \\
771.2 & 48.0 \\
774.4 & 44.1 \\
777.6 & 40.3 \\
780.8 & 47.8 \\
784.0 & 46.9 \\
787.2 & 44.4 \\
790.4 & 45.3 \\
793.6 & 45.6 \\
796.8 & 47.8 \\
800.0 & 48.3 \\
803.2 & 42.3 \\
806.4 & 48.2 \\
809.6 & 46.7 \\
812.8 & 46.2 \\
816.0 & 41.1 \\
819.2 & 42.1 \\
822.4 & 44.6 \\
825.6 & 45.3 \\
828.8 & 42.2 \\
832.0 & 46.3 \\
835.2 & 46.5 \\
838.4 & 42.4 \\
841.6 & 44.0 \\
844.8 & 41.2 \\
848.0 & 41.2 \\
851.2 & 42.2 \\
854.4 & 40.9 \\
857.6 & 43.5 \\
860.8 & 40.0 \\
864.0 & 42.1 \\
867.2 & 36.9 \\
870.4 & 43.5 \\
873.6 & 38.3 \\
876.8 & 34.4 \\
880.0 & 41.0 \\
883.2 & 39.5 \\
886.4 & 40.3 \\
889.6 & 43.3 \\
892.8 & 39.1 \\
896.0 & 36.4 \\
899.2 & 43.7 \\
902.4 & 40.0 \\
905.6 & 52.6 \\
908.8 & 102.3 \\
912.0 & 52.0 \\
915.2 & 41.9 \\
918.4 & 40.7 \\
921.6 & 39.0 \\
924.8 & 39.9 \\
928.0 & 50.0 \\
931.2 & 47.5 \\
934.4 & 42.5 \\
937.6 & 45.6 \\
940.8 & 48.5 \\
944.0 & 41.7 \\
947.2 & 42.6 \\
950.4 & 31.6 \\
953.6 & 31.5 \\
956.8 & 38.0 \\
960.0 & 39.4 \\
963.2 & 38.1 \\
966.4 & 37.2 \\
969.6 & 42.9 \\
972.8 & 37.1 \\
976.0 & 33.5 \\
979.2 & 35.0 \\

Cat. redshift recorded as 0.38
